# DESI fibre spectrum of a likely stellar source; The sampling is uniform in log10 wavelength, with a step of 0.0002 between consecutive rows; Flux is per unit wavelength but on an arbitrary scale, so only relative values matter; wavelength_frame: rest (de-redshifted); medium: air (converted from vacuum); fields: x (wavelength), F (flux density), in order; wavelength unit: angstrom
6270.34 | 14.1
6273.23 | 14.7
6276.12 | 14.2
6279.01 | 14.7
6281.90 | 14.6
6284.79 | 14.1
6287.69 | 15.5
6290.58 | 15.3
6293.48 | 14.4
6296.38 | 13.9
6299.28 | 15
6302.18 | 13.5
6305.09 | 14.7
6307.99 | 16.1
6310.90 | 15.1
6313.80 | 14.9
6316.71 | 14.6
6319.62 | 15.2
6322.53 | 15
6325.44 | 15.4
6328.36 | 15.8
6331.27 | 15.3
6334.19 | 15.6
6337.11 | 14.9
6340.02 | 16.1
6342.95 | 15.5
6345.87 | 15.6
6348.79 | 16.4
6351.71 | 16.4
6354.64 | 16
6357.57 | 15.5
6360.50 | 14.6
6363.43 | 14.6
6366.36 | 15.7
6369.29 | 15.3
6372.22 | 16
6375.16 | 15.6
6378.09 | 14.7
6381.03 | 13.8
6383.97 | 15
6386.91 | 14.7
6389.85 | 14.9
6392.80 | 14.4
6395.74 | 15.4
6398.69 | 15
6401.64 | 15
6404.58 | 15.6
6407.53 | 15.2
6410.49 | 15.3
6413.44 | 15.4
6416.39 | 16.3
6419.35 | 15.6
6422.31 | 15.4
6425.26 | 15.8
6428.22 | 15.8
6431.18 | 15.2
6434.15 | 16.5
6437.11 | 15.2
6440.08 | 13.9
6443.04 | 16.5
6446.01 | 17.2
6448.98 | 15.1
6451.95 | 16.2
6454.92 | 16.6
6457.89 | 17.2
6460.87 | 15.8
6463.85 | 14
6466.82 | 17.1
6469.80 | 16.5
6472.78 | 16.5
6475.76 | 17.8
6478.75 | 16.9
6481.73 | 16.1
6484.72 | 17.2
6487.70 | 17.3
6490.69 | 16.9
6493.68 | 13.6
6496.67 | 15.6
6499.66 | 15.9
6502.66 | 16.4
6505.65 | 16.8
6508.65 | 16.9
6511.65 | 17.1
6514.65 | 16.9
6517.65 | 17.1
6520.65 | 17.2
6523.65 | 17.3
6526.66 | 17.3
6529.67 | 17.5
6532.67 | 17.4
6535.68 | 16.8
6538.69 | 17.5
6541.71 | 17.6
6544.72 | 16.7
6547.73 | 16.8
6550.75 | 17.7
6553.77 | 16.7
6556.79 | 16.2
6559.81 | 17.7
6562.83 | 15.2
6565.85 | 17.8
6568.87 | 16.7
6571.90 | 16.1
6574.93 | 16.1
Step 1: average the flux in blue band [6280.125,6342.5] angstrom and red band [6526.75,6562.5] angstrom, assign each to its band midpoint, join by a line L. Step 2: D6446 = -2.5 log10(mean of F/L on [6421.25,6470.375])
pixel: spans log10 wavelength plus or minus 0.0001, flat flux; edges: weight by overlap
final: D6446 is 0.02 mag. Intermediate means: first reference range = 15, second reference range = 17.1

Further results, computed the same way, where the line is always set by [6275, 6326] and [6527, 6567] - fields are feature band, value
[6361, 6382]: 0.02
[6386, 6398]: 0.05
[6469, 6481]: -0.03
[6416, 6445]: 0.02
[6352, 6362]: -0.01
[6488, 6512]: 0.03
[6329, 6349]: -0.03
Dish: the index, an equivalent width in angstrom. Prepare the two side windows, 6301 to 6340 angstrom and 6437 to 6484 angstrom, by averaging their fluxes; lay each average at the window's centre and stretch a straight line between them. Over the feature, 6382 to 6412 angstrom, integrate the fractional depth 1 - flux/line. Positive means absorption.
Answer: 1.32 angstrom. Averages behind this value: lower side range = 15.1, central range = 15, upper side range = 16.2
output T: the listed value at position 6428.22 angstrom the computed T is 15.8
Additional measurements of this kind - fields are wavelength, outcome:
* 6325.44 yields 15.4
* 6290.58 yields 15.3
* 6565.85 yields 17.8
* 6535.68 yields 16.8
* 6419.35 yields 15.6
